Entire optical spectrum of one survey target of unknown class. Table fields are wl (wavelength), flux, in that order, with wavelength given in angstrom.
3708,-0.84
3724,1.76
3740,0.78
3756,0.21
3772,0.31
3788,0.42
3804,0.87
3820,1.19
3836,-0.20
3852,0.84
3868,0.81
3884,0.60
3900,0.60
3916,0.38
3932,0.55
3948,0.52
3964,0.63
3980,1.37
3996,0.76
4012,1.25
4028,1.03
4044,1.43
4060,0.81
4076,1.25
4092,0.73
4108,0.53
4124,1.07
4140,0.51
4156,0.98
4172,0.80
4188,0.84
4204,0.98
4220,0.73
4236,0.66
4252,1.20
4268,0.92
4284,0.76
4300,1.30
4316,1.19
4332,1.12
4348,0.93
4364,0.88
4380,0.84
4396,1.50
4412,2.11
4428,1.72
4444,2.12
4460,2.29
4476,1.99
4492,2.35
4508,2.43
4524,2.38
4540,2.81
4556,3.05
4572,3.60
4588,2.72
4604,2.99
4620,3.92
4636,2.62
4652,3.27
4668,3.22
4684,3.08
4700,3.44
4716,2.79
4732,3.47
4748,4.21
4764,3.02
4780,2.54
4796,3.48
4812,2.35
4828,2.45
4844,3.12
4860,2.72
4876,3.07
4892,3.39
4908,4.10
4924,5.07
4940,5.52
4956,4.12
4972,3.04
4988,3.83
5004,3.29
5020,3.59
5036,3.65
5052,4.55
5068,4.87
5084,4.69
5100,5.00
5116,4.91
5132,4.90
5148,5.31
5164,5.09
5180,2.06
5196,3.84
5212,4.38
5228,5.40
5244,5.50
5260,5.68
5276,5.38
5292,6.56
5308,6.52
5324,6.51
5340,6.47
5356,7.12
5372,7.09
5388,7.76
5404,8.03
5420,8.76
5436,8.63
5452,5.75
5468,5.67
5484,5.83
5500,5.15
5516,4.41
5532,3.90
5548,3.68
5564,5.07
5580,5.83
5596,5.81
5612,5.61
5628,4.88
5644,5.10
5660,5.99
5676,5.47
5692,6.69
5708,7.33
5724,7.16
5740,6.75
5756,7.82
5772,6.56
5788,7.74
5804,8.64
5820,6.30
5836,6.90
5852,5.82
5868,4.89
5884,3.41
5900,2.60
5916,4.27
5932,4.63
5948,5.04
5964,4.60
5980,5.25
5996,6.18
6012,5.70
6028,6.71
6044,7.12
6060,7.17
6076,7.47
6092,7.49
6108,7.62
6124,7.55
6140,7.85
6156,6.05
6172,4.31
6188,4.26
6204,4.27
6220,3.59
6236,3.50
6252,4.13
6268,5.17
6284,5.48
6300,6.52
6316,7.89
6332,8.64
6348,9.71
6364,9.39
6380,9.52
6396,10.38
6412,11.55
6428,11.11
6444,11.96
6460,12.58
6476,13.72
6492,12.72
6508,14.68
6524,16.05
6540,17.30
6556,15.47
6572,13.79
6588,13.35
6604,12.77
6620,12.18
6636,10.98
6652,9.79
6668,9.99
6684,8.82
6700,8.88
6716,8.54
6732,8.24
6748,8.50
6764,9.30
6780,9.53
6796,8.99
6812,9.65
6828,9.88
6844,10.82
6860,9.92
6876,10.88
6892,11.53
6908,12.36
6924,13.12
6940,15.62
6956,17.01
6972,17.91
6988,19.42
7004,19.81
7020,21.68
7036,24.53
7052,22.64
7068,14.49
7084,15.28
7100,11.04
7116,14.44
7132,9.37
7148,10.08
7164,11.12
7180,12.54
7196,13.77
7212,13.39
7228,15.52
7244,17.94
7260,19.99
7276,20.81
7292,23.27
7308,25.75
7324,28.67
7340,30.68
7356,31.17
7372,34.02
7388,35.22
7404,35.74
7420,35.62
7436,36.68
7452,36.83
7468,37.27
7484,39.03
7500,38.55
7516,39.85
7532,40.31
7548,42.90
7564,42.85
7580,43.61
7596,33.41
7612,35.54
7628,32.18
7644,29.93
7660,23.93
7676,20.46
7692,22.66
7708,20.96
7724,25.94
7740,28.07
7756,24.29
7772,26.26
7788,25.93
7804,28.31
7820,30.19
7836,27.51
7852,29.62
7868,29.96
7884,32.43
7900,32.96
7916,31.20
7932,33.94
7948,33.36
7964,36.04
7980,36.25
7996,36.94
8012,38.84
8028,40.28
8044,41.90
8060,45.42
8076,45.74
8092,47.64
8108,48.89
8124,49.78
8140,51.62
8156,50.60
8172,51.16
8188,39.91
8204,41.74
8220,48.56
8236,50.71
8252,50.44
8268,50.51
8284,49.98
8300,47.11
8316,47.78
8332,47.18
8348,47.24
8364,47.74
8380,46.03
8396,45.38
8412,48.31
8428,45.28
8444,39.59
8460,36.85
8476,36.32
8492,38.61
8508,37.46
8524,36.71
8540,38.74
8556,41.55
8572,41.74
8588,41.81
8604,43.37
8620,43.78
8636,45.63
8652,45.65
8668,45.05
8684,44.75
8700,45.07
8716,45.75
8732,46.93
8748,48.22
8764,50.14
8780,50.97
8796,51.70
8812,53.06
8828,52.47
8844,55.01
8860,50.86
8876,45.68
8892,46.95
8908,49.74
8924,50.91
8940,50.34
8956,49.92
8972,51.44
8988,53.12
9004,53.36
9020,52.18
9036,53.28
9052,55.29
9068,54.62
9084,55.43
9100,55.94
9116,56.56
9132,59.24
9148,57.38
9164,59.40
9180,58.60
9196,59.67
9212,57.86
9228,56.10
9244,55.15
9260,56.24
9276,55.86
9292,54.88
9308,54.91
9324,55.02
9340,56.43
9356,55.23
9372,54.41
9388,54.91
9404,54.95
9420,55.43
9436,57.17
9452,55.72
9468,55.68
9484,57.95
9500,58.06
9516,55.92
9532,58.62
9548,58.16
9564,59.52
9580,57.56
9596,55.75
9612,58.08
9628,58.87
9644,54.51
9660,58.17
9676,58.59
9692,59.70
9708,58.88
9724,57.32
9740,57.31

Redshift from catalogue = 0.000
